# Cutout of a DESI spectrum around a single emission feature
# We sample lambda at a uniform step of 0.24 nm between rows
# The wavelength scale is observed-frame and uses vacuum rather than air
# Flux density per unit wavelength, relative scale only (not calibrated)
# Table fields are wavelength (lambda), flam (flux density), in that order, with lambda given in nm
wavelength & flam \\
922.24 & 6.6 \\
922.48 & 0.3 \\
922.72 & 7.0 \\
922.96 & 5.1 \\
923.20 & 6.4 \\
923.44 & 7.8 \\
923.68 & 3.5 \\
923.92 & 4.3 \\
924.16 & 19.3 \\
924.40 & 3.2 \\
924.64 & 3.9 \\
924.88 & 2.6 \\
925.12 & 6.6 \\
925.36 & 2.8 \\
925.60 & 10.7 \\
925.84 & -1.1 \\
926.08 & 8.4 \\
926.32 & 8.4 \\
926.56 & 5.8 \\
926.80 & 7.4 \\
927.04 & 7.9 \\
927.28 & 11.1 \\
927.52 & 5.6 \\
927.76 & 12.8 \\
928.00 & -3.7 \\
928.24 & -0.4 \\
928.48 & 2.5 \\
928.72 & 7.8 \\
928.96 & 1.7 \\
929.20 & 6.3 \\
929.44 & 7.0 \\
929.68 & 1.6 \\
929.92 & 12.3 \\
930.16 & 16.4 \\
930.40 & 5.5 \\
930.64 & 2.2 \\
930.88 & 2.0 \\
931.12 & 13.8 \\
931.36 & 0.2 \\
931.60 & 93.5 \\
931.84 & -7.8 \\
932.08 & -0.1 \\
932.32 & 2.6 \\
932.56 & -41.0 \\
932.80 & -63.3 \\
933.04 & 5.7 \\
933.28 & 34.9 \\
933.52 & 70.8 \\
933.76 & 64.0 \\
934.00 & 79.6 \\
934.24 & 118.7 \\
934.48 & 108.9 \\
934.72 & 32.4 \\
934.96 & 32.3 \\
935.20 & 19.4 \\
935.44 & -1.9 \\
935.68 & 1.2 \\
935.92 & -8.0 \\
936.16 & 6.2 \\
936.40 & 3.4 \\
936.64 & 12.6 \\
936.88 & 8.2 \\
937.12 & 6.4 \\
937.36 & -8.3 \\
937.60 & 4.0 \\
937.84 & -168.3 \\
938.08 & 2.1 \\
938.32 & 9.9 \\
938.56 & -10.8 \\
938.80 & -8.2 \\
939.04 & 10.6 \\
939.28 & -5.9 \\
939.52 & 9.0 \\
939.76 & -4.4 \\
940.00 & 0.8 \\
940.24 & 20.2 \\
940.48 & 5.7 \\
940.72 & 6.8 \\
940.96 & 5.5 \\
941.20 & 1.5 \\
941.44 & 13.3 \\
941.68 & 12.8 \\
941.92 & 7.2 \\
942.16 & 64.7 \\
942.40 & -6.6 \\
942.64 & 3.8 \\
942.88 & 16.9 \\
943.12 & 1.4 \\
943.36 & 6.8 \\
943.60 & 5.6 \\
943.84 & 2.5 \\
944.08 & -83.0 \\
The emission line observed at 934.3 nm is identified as [O II]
